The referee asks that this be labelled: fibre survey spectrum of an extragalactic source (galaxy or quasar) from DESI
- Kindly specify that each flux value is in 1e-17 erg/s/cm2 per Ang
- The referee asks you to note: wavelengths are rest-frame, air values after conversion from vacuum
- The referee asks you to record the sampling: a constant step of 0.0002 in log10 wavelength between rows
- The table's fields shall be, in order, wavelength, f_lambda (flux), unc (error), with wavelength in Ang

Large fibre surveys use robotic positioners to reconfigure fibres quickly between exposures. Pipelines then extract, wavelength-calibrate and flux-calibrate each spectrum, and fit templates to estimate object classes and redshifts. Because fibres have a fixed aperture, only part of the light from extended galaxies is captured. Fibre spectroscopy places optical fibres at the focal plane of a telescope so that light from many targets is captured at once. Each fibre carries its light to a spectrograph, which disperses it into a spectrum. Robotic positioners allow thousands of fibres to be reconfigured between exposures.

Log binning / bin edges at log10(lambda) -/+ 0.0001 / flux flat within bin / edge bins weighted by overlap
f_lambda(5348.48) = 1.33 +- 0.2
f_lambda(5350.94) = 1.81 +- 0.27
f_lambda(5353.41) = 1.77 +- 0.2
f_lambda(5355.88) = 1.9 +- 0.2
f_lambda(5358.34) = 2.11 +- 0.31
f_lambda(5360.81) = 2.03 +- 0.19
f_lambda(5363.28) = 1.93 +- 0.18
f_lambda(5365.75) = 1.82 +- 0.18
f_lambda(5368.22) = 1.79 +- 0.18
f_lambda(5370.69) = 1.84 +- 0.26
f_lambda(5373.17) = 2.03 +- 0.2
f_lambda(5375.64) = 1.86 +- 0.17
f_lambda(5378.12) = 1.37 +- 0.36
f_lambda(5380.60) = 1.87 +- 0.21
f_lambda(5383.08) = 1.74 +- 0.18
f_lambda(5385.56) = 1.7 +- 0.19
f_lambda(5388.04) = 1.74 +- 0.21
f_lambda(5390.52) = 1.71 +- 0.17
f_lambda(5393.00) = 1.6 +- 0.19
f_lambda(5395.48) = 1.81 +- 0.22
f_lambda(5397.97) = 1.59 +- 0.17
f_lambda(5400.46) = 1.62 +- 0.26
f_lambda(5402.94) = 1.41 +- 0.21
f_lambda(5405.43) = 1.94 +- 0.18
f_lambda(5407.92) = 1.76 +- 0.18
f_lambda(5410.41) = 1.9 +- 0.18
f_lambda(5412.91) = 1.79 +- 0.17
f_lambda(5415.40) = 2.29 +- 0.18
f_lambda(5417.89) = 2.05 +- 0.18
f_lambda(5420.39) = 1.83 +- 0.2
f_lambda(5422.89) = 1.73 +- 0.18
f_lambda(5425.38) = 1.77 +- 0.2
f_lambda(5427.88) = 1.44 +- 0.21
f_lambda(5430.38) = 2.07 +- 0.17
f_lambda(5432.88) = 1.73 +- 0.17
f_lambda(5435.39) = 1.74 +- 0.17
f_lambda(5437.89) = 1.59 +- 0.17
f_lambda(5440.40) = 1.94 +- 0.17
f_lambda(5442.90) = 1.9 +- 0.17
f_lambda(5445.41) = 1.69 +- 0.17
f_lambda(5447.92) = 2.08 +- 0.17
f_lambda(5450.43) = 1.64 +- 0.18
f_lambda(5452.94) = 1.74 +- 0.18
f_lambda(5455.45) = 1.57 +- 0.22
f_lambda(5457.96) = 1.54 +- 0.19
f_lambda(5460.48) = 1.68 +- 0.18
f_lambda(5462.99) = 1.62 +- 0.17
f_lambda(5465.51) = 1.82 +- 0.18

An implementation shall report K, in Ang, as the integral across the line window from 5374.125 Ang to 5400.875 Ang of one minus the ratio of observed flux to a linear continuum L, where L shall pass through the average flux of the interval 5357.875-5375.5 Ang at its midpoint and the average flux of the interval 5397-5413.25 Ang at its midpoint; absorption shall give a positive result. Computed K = 1.7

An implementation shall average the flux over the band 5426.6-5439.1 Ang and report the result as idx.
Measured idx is 1.71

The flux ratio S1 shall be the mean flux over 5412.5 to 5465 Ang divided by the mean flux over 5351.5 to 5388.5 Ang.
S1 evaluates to 1.0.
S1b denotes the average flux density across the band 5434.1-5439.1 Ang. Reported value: 1.66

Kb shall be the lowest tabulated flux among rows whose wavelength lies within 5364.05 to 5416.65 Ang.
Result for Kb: 1.37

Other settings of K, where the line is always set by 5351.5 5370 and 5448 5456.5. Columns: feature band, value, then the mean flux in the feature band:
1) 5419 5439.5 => 0.2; 1.74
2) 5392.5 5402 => 0.9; 1.65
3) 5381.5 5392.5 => 0.8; 1.72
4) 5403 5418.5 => -1.0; 1.91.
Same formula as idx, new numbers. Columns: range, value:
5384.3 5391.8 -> 1.72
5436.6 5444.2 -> 1.81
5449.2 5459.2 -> 1.62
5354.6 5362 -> 2.01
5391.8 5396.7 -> 1.71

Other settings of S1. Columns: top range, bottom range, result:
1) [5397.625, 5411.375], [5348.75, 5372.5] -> 0.91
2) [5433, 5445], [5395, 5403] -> 1.10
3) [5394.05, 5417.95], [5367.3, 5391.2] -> 1.02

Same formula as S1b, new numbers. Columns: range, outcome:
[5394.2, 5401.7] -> 1.67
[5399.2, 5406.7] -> 1.66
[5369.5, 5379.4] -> 1.77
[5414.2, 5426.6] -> 1.93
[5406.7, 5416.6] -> 1.93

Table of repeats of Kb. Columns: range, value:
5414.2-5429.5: 1.44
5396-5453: 1.41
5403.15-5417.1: 1.76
